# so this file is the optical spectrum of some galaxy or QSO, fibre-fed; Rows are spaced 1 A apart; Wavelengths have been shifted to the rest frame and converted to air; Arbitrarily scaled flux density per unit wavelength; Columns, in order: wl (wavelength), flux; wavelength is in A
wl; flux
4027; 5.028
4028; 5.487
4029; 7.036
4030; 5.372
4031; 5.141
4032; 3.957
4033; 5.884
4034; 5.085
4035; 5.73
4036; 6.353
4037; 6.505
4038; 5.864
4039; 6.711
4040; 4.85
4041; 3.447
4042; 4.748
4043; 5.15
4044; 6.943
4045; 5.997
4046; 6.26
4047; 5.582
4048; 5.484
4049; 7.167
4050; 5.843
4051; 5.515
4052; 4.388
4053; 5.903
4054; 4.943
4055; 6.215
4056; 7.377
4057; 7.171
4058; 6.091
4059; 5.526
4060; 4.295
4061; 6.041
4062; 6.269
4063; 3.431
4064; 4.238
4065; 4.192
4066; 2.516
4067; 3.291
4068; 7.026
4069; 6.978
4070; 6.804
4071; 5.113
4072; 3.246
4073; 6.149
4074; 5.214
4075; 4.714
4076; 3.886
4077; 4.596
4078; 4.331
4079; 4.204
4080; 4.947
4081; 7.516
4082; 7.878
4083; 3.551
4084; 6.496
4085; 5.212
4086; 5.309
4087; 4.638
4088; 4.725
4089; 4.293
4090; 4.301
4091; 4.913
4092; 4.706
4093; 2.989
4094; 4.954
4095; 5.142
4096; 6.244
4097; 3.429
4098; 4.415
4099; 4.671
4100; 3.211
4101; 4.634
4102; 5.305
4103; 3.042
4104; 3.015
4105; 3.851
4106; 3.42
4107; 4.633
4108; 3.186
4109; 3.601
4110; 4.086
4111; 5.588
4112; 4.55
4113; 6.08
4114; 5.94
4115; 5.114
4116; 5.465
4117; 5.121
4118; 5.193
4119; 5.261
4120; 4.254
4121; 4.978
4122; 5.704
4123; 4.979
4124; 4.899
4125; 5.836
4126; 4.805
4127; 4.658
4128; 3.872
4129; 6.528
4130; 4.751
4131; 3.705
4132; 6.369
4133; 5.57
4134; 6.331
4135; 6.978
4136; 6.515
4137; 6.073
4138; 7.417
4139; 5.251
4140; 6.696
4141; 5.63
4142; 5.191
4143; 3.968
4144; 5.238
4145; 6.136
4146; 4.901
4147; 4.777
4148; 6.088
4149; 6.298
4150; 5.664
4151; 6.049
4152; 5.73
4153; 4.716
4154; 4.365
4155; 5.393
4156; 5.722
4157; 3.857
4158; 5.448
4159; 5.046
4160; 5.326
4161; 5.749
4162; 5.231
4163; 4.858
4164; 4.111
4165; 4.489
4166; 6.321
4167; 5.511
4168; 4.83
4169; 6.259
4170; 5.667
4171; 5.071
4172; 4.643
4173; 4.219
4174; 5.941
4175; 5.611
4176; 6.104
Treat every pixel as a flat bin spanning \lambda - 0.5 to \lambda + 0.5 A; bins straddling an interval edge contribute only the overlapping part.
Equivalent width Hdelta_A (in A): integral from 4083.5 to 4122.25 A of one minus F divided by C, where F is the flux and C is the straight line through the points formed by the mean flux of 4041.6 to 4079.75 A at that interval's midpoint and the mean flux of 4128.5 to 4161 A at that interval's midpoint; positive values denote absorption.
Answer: 5.7 A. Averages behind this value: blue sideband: 5.34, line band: 4.65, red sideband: 5.56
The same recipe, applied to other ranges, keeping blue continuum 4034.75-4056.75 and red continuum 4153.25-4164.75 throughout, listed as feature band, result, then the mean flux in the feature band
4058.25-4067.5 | 2.0 A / 4.47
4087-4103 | 2.8 A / 4.49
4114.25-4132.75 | 0.5 A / 5.1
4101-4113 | 2.7 A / 4.14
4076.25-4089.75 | 0.9 A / 5.17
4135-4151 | -2.1 A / 5.77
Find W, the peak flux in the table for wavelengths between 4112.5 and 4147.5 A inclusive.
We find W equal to 7.417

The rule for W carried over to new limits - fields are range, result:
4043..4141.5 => 7.878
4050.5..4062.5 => 7.377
